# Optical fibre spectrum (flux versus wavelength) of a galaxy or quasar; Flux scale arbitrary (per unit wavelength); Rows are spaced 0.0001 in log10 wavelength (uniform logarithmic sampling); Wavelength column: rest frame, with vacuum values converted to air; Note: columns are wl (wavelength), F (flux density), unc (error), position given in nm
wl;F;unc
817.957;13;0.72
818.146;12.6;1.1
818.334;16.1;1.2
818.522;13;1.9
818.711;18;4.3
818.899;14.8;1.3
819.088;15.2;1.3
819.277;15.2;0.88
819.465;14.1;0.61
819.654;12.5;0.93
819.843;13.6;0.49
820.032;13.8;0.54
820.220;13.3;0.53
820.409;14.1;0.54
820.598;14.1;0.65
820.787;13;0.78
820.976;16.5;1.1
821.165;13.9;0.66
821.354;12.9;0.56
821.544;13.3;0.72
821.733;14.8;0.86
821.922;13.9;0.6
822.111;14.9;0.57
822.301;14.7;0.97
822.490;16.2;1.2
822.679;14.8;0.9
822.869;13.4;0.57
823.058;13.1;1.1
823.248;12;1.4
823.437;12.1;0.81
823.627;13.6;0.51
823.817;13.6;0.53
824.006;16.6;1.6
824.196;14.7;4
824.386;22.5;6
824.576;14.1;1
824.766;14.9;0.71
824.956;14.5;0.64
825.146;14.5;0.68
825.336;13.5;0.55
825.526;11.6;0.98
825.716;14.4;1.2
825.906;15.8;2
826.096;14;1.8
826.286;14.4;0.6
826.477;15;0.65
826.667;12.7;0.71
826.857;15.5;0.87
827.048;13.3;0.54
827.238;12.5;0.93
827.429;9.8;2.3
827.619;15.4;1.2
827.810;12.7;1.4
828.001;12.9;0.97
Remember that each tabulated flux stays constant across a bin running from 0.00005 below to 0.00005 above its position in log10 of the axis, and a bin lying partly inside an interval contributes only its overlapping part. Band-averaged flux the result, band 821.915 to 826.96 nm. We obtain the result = 14.5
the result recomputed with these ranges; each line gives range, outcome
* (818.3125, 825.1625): 14.5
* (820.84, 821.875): 14.2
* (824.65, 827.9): 13.8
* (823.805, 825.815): 15.1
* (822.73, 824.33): 13.9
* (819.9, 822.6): 14.2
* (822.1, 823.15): 14.5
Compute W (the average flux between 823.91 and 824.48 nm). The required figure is 17.9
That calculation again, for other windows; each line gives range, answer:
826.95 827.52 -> 11.9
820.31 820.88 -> 13.7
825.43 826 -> 13.9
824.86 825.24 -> 14.5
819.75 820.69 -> 13.8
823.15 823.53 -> 12.1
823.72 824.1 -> 15.1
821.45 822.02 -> 14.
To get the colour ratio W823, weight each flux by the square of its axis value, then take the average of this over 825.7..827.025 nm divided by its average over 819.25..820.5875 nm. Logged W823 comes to 1.1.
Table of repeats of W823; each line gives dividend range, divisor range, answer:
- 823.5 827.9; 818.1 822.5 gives 1.01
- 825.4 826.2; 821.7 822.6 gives 0.94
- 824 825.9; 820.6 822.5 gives 1.06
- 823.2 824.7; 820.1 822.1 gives 1.08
